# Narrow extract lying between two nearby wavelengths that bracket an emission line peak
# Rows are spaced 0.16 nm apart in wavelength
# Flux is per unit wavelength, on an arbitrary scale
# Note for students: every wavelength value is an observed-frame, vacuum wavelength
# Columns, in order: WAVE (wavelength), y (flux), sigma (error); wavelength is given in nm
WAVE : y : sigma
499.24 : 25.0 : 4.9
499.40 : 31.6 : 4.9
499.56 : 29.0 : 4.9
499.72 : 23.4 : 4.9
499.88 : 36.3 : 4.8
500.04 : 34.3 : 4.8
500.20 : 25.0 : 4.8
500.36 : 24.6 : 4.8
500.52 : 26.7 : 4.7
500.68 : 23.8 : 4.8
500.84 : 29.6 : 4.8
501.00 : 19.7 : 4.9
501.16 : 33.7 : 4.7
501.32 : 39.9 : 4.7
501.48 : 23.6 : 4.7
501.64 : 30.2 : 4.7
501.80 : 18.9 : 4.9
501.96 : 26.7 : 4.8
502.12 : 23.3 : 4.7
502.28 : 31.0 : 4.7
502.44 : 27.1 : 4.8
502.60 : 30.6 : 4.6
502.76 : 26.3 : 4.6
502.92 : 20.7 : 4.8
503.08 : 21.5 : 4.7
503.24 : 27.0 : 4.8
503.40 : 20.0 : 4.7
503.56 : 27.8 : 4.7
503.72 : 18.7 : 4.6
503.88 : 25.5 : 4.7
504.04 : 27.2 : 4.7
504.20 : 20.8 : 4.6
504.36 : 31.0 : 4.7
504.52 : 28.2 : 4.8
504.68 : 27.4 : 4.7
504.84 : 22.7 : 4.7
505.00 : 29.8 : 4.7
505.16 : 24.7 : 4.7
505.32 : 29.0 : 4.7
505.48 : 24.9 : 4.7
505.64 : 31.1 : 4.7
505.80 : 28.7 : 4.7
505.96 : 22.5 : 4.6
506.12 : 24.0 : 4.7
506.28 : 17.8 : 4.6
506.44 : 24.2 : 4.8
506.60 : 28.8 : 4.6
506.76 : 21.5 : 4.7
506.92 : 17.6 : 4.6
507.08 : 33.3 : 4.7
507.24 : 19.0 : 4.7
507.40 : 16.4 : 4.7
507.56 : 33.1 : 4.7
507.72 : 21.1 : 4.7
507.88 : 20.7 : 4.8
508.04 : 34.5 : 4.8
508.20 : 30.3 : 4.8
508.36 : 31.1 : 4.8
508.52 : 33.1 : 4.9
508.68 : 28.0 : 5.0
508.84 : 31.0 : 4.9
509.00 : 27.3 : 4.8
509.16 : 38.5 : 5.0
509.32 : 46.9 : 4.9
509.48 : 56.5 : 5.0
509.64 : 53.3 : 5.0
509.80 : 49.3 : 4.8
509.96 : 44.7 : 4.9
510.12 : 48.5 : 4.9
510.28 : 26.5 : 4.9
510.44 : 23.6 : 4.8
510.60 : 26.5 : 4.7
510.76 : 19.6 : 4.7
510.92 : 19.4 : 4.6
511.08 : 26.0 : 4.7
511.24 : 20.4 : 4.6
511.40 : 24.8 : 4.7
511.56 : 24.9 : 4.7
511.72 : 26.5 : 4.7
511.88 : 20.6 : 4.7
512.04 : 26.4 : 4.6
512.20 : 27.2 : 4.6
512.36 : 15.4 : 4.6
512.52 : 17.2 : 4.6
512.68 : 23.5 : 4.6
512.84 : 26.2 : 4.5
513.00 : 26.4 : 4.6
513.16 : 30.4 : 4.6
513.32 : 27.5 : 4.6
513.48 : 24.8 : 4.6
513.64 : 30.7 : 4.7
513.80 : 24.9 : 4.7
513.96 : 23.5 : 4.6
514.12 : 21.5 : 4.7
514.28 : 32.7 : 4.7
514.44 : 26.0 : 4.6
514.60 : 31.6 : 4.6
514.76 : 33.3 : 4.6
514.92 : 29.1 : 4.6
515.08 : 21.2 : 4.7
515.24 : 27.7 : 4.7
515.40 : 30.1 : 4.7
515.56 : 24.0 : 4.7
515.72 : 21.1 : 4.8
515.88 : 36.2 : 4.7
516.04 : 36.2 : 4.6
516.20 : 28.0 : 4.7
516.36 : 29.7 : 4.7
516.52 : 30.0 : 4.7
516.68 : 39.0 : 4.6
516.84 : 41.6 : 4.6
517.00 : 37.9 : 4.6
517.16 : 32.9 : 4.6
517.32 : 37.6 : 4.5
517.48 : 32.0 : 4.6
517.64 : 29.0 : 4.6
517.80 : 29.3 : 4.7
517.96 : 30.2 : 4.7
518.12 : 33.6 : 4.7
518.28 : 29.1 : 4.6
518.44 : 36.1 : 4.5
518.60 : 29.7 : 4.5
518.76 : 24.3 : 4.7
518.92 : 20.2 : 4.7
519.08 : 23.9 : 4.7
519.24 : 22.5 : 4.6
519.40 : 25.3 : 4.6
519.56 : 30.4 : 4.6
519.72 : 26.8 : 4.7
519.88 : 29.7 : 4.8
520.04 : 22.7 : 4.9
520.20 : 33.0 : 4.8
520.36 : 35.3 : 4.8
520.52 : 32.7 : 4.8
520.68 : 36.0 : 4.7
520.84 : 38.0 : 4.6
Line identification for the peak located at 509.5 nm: [O II] 3727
